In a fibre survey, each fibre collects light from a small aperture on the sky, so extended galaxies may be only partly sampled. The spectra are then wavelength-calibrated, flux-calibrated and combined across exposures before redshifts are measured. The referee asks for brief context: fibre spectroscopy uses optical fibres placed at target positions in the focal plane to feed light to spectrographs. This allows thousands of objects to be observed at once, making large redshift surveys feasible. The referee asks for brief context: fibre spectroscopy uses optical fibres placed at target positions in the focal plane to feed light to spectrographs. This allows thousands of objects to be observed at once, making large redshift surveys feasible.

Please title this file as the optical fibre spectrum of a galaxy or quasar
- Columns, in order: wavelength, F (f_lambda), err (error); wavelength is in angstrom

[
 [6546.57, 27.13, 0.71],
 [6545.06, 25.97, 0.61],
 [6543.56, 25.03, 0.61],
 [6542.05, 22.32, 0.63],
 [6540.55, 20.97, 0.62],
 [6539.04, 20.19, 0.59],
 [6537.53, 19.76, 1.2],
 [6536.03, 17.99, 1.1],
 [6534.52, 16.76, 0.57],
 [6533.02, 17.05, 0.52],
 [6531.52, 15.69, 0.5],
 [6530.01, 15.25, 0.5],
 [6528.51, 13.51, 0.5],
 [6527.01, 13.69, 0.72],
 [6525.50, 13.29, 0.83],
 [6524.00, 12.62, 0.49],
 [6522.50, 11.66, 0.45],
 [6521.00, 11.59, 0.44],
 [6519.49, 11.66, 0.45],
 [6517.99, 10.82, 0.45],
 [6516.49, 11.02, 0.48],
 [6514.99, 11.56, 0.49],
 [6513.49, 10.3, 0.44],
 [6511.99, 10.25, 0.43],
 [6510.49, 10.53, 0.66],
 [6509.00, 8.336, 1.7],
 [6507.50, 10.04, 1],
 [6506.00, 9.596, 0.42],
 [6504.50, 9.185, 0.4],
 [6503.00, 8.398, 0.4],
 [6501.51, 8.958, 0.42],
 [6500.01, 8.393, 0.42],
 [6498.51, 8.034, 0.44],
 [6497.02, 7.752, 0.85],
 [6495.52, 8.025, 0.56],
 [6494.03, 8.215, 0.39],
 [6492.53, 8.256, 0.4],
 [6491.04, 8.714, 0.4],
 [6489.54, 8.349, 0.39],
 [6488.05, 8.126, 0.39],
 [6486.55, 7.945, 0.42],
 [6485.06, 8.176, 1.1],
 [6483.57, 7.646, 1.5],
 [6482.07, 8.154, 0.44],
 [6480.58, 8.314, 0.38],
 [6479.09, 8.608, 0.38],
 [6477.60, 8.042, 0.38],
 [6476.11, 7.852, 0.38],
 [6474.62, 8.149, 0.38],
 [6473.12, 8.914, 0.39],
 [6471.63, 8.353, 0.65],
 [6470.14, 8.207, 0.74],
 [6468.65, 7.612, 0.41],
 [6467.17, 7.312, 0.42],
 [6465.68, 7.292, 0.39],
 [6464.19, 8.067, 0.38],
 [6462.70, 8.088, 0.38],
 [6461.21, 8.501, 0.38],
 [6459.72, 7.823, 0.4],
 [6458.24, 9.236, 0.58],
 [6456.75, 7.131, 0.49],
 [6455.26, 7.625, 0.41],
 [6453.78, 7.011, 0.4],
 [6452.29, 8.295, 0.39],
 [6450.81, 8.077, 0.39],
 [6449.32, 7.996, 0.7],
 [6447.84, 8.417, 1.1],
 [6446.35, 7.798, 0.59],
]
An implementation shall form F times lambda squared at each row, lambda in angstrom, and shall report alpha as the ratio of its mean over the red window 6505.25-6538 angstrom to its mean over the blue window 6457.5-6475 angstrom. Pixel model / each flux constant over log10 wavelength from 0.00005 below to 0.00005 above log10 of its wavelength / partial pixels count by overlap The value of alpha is 1.6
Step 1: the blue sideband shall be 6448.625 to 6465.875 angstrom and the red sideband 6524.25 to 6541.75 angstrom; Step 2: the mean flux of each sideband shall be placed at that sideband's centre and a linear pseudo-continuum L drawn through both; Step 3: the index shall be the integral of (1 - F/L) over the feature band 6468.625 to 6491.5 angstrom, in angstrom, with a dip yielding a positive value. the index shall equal 5.07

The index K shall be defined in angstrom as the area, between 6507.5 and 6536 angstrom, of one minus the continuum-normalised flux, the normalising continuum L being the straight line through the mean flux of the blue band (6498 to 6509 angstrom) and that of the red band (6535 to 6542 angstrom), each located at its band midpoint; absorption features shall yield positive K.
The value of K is 3.95 angstrom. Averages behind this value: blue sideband 8.92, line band 12.6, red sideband 19.9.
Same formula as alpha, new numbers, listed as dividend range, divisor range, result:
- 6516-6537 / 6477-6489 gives 1.73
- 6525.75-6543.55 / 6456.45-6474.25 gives 2.25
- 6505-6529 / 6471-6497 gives 1.38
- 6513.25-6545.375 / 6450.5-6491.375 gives 2.00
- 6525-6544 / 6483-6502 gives 2.19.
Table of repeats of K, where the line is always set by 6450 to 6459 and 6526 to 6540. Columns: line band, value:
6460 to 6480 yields 3.2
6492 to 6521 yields 9.0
